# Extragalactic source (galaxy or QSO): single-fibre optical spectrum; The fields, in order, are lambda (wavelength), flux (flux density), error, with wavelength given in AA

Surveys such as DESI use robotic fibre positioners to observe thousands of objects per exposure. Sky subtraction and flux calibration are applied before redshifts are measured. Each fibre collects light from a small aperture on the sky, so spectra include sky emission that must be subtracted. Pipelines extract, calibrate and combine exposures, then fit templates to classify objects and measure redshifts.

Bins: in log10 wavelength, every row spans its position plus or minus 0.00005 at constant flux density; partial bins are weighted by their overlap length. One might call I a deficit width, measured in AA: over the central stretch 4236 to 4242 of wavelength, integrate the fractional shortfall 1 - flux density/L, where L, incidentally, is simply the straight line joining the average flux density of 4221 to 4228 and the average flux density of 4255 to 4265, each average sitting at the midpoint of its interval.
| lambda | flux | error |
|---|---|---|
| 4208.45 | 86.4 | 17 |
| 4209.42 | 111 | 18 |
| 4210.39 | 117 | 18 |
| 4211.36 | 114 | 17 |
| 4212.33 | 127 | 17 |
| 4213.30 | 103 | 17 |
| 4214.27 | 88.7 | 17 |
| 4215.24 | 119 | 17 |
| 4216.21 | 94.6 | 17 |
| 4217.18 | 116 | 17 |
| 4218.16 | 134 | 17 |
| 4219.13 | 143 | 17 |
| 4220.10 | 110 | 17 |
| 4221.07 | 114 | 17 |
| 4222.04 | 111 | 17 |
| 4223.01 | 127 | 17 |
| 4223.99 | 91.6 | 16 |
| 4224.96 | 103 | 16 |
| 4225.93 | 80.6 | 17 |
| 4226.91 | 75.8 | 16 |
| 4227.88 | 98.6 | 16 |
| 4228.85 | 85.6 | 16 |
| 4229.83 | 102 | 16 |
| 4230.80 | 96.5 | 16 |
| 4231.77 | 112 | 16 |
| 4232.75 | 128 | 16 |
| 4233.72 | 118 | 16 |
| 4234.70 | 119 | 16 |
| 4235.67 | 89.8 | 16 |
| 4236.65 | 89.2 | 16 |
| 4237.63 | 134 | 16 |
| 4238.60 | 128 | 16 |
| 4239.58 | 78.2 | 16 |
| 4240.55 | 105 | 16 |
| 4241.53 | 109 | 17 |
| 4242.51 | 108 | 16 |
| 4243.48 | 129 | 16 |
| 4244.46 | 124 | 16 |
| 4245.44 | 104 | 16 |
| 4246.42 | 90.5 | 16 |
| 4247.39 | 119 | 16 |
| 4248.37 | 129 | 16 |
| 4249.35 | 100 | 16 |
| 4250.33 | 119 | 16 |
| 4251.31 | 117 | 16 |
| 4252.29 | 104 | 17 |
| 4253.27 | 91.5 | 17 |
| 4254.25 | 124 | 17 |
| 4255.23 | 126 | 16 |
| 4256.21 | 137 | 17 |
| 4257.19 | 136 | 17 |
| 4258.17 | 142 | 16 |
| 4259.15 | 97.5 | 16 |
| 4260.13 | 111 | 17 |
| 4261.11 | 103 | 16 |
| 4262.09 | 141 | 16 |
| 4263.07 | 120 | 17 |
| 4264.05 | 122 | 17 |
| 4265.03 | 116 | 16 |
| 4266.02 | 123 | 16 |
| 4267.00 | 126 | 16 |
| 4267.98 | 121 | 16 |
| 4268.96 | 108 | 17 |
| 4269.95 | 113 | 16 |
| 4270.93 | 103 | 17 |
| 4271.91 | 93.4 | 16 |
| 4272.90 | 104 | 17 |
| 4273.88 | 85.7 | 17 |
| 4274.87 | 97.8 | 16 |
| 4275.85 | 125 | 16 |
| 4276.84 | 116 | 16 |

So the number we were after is 0.1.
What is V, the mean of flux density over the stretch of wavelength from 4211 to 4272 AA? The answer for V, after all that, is 112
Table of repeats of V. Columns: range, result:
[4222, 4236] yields 102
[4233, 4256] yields 112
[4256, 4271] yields 120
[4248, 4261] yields 117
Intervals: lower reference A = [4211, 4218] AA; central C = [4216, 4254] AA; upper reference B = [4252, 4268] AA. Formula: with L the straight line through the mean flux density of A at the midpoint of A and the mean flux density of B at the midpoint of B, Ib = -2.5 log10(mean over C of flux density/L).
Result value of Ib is 0.057 mag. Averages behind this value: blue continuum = 110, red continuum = 120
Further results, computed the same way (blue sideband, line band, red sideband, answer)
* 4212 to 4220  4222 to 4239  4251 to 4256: 0.10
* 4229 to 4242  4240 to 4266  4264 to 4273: -0.06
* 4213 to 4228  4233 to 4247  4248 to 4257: 0.03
